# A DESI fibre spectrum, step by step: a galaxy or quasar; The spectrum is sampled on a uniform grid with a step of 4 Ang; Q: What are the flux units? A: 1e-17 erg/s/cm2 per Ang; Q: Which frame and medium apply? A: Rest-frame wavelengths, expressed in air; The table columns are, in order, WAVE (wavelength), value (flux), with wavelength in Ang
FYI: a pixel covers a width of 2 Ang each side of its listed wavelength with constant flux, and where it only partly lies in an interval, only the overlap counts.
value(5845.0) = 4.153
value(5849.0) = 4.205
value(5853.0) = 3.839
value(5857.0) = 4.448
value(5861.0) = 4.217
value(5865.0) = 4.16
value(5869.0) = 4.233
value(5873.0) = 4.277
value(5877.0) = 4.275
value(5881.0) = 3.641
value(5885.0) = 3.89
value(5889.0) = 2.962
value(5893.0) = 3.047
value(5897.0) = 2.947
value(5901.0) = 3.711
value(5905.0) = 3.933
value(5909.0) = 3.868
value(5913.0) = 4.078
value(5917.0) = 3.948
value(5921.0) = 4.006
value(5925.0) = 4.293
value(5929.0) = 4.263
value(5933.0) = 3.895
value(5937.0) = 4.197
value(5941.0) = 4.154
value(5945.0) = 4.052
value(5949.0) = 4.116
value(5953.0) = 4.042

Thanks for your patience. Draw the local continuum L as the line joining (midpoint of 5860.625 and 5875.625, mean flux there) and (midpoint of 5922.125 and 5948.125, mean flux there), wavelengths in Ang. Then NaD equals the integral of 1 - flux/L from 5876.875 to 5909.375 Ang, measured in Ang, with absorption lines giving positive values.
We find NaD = 5.1 Ang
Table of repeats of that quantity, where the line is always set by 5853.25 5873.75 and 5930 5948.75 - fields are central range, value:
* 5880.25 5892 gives 2.1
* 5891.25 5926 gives 3.3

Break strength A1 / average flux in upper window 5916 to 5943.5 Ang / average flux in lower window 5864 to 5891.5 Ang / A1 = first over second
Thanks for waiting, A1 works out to 1.06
